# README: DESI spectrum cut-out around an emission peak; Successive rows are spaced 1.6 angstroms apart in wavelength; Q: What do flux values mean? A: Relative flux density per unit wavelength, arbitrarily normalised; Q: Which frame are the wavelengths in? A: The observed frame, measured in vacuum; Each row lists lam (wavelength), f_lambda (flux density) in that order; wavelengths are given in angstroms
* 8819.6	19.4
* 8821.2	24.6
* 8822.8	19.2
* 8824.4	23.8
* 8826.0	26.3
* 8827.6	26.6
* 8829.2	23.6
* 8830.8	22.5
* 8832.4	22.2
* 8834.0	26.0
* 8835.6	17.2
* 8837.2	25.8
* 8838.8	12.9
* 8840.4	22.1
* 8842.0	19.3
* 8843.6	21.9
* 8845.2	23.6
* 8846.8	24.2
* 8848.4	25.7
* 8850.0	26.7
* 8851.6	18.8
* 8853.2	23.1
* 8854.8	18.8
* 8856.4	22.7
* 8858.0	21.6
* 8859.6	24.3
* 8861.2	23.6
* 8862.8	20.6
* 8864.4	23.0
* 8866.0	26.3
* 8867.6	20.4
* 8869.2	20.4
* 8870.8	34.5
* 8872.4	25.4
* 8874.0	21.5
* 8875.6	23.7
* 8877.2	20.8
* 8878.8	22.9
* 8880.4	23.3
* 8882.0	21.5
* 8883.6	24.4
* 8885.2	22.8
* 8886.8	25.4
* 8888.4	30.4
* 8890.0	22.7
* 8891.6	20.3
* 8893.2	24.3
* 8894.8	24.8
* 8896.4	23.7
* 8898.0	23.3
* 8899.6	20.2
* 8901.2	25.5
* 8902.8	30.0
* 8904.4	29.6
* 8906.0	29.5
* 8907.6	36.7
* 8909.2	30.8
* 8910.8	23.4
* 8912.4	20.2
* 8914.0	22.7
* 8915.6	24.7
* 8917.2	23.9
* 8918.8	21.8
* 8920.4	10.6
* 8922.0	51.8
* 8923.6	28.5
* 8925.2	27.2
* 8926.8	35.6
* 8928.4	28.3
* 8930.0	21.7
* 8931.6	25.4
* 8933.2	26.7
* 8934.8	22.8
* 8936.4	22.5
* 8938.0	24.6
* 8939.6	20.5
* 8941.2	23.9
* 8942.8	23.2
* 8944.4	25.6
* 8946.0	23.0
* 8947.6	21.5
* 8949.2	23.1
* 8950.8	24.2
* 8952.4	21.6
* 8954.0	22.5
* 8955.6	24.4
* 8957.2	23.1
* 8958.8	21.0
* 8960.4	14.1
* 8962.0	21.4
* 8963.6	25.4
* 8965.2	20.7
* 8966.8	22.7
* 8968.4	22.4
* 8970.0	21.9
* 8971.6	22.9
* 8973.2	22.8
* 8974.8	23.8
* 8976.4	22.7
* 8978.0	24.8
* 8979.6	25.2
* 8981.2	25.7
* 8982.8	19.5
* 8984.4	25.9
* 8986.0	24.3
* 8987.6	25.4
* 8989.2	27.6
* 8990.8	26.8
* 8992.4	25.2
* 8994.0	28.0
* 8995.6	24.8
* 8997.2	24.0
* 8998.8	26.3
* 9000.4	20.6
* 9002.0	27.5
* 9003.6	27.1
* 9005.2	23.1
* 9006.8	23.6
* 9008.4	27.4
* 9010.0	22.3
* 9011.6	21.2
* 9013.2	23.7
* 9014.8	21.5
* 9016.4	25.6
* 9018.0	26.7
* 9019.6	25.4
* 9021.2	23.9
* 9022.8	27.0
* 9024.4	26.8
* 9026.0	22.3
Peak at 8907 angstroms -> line [S II]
